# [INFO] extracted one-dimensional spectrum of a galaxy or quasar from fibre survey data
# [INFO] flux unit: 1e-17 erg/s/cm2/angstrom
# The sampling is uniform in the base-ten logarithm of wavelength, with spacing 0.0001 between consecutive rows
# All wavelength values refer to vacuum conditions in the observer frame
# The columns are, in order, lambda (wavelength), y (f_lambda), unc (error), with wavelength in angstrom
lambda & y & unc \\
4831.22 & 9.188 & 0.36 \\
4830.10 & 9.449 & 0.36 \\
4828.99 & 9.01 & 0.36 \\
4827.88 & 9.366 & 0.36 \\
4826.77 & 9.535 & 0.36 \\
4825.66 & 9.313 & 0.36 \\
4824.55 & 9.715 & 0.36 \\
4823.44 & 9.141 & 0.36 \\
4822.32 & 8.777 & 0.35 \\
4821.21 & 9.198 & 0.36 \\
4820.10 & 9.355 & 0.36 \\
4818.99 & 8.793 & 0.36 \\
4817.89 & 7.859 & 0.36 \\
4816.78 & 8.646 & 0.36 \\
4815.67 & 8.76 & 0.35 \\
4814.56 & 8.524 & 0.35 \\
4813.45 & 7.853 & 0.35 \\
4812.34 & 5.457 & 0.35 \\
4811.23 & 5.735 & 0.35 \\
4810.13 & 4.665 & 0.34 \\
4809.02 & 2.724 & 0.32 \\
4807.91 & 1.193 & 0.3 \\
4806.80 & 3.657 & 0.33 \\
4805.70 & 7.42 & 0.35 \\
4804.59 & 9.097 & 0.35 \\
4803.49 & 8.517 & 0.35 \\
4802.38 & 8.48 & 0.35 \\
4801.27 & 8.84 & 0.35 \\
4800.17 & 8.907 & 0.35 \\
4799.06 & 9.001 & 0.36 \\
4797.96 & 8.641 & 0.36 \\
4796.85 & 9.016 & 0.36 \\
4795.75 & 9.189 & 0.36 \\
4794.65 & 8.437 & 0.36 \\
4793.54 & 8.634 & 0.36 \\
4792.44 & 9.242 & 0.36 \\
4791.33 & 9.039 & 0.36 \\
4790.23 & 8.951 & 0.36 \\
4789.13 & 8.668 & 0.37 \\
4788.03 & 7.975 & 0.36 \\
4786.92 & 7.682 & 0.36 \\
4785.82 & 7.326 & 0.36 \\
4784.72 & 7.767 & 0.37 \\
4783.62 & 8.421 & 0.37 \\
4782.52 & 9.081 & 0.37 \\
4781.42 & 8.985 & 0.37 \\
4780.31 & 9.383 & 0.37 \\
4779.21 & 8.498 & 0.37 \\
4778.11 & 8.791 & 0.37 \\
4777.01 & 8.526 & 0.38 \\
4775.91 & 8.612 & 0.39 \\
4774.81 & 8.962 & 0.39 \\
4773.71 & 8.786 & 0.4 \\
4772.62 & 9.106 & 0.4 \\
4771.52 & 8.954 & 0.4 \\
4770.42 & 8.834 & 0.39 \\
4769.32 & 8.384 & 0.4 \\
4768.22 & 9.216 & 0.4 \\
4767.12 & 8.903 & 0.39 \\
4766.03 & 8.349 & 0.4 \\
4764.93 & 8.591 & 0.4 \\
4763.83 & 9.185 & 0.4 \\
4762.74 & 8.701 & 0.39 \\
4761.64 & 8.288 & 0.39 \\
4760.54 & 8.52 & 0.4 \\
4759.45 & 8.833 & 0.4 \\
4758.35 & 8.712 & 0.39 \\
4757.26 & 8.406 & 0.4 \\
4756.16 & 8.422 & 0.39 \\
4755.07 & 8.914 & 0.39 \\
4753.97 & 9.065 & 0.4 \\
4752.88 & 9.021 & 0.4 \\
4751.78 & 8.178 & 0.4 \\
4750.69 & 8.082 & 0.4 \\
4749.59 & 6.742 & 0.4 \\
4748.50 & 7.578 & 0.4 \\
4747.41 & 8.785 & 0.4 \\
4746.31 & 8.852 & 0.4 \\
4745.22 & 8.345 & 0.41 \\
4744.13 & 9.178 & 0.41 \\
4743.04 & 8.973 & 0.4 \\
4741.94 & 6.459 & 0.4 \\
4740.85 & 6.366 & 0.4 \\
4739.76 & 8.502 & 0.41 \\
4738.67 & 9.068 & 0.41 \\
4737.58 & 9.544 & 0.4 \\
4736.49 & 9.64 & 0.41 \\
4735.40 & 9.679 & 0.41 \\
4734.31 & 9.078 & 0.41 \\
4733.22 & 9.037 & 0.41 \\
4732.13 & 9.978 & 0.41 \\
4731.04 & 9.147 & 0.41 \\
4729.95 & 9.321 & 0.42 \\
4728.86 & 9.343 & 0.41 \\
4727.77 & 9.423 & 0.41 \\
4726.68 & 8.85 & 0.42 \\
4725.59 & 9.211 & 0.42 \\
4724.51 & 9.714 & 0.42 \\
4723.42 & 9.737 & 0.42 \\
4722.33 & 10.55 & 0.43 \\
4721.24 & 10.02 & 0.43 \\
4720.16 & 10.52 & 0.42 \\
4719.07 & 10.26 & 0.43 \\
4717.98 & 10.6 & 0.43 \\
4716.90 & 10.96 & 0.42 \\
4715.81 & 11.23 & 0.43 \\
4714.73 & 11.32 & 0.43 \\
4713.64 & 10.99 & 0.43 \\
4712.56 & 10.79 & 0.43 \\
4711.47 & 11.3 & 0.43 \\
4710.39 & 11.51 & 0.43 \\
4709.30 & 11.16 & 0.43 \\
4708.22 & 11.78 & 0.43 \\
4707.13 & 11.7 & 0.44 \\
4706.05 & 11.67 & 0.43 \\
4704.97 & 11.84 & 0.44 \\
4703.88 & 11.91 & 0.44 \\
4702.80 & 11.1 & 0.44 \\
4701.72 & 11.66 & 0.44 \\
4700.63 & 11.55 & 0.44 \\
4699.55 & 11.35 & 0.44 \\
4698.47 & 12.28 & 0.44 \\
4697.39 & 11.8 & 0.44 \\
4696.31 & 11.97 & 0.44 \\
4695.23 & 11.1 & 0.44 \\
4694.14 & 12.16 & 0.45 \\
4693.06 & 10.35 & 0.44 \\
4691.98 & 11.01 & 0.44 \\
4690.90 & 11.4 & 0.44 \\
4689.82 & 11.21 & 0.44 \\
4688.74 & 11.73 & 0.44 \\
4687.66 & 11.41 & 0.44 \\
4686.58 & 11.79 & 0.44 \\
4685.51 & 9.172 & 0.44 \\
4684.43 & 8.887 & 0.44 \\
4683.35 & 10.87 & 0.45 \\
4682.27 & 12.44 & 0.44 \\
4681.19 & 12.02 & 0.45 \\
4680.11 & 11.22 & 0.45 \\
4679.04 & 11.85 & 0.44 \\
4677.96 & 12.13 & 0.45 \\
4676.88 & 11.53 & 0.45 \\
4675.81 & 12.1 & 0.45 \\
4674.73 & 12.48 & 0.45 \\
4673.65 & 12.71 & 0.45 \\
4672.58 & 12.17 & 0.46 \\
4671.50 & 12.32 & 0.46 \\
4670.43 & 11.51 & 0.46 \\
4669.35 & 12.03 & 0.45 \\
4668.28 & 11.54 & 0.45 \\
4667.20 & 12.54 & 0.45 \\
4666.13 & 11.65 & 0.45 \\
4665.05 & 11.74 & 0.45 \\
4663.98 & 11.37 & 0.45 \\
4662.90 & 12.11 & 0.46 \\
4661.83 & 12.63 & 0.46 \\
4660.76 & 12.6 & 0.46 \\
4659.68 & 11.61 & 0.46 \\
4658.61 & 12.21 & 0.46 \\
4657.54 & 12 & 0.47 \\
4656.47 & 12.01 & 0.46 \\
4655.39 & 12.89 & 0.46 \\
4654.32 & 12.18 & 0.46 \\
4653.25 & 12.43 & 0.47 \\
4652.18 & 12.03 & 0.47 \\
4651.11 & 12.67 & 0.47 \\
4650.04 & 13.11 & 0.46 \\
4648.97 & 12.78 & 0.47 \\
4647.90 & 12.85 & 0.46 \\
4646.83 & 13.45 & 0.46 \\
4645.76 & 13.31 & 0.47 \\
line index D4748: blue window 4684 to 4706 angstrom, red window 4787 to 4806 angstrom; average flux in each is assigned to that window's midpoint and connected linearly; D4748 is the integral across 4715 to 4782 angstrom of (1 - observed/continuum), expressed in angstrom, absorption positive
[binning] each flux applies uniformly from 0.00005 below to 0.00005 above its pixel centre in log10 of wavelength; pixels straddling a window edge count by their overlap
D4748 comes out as 6.3 angstrom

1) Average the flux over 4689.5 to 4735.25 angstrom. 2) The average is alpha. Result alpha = 10.7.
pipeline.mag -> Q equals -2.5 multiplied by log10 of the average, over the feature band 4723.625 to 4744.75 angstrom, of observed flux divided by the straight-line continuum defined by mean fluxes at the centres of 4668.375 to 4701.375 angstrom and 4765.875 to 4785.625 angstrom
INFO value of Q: 0.12 mag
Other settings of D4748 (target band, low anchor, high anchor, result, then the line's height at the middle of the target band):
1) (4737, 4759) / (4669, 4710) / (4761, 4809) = 2.76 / 9.57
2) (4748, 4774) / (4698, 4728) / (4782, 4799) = 2.37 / 9.45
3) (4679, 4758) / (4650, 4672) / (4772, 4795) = 2.89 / 10.5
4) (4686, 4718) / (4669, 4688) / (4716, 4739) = -2.22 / 10.7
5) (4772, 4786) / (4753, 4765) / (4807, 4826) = -0.76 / 8.22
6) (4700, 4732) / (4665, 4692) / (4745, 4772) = -1.45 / 10.2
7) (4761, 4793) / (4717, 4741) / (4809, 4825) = -0.25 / 8.6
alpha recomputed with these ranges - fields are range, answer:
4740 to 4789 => 8.47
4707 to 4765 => 9.36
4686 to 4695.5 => 11.3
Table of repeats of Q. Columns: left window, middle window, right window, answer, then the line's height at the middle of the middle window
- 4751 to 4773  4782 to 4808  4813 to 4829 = 0.085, 8.84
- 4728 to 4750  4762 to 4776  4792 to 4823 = -0.072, 8.25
